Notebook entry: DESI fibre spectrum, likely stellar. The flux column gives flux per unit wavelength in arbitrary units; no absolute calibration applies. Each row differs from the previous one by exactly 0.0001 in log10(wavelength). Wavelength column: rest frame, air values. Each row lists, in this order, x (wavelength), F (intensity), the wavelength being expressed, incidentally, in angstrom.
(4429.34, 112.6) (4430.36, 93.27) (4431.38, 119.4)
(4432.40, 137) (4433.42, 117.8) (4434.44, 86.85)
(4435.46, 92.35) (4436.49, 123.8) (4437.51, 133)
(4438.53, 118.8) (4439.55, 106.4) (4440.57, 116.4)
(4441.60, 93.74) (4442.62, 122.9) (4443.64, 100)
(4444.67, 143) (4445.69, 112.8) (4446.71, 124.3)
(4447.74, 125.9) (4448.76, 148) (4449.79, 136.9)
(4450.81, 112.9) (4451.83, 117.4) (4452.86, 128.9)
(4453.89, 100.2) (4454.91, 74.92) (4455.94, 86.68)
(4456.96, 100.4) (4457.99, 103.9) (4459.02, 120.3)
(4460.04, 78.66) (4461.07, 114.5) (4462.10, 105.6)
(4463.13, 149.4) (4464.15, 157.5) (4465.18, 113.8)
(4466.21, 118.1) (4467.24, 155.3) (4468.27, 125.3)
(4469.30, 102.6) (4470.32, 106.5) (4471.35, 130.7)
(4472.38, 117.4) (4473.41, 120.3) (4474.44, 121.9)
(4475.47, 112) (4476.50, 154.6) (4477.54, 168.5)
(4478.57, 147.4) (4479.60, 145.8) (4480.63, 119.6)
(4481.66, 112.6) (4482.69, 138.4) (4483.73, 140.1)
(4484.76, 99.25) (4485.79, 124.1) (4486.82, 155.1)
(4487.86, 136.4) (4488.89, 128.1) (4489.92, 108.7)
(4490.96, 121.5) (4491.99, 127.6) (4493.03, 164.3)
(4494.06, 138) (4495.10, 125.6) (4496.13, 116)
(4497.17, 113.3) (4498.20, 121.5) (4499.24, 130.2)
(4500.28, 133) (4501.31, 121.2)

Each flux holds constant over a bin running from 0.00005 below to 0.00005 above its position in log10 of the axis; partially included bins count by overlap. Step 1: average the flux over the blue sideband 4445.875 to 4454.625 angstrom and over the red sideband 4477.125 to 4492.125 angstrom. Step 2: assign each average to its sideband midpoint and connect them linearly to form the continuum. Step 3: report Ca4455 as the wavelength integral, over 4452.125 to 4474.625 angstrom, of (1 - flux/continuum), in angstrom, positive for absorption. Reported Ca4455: 2.0 angstrom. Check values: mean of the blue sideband 123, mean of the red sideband 131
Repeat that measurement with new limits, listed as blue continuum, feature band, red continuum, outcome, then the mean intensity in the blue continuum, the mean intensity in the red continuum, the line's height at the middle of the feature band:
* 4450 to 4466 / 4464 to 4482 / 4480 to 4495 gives -1.2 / 112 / 130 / 121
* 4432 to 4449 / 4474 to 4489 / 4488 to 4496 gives -0.7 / 117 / 130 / 128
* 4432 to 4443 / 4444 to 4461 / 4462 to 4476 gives 0.7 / 113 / 125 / 119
